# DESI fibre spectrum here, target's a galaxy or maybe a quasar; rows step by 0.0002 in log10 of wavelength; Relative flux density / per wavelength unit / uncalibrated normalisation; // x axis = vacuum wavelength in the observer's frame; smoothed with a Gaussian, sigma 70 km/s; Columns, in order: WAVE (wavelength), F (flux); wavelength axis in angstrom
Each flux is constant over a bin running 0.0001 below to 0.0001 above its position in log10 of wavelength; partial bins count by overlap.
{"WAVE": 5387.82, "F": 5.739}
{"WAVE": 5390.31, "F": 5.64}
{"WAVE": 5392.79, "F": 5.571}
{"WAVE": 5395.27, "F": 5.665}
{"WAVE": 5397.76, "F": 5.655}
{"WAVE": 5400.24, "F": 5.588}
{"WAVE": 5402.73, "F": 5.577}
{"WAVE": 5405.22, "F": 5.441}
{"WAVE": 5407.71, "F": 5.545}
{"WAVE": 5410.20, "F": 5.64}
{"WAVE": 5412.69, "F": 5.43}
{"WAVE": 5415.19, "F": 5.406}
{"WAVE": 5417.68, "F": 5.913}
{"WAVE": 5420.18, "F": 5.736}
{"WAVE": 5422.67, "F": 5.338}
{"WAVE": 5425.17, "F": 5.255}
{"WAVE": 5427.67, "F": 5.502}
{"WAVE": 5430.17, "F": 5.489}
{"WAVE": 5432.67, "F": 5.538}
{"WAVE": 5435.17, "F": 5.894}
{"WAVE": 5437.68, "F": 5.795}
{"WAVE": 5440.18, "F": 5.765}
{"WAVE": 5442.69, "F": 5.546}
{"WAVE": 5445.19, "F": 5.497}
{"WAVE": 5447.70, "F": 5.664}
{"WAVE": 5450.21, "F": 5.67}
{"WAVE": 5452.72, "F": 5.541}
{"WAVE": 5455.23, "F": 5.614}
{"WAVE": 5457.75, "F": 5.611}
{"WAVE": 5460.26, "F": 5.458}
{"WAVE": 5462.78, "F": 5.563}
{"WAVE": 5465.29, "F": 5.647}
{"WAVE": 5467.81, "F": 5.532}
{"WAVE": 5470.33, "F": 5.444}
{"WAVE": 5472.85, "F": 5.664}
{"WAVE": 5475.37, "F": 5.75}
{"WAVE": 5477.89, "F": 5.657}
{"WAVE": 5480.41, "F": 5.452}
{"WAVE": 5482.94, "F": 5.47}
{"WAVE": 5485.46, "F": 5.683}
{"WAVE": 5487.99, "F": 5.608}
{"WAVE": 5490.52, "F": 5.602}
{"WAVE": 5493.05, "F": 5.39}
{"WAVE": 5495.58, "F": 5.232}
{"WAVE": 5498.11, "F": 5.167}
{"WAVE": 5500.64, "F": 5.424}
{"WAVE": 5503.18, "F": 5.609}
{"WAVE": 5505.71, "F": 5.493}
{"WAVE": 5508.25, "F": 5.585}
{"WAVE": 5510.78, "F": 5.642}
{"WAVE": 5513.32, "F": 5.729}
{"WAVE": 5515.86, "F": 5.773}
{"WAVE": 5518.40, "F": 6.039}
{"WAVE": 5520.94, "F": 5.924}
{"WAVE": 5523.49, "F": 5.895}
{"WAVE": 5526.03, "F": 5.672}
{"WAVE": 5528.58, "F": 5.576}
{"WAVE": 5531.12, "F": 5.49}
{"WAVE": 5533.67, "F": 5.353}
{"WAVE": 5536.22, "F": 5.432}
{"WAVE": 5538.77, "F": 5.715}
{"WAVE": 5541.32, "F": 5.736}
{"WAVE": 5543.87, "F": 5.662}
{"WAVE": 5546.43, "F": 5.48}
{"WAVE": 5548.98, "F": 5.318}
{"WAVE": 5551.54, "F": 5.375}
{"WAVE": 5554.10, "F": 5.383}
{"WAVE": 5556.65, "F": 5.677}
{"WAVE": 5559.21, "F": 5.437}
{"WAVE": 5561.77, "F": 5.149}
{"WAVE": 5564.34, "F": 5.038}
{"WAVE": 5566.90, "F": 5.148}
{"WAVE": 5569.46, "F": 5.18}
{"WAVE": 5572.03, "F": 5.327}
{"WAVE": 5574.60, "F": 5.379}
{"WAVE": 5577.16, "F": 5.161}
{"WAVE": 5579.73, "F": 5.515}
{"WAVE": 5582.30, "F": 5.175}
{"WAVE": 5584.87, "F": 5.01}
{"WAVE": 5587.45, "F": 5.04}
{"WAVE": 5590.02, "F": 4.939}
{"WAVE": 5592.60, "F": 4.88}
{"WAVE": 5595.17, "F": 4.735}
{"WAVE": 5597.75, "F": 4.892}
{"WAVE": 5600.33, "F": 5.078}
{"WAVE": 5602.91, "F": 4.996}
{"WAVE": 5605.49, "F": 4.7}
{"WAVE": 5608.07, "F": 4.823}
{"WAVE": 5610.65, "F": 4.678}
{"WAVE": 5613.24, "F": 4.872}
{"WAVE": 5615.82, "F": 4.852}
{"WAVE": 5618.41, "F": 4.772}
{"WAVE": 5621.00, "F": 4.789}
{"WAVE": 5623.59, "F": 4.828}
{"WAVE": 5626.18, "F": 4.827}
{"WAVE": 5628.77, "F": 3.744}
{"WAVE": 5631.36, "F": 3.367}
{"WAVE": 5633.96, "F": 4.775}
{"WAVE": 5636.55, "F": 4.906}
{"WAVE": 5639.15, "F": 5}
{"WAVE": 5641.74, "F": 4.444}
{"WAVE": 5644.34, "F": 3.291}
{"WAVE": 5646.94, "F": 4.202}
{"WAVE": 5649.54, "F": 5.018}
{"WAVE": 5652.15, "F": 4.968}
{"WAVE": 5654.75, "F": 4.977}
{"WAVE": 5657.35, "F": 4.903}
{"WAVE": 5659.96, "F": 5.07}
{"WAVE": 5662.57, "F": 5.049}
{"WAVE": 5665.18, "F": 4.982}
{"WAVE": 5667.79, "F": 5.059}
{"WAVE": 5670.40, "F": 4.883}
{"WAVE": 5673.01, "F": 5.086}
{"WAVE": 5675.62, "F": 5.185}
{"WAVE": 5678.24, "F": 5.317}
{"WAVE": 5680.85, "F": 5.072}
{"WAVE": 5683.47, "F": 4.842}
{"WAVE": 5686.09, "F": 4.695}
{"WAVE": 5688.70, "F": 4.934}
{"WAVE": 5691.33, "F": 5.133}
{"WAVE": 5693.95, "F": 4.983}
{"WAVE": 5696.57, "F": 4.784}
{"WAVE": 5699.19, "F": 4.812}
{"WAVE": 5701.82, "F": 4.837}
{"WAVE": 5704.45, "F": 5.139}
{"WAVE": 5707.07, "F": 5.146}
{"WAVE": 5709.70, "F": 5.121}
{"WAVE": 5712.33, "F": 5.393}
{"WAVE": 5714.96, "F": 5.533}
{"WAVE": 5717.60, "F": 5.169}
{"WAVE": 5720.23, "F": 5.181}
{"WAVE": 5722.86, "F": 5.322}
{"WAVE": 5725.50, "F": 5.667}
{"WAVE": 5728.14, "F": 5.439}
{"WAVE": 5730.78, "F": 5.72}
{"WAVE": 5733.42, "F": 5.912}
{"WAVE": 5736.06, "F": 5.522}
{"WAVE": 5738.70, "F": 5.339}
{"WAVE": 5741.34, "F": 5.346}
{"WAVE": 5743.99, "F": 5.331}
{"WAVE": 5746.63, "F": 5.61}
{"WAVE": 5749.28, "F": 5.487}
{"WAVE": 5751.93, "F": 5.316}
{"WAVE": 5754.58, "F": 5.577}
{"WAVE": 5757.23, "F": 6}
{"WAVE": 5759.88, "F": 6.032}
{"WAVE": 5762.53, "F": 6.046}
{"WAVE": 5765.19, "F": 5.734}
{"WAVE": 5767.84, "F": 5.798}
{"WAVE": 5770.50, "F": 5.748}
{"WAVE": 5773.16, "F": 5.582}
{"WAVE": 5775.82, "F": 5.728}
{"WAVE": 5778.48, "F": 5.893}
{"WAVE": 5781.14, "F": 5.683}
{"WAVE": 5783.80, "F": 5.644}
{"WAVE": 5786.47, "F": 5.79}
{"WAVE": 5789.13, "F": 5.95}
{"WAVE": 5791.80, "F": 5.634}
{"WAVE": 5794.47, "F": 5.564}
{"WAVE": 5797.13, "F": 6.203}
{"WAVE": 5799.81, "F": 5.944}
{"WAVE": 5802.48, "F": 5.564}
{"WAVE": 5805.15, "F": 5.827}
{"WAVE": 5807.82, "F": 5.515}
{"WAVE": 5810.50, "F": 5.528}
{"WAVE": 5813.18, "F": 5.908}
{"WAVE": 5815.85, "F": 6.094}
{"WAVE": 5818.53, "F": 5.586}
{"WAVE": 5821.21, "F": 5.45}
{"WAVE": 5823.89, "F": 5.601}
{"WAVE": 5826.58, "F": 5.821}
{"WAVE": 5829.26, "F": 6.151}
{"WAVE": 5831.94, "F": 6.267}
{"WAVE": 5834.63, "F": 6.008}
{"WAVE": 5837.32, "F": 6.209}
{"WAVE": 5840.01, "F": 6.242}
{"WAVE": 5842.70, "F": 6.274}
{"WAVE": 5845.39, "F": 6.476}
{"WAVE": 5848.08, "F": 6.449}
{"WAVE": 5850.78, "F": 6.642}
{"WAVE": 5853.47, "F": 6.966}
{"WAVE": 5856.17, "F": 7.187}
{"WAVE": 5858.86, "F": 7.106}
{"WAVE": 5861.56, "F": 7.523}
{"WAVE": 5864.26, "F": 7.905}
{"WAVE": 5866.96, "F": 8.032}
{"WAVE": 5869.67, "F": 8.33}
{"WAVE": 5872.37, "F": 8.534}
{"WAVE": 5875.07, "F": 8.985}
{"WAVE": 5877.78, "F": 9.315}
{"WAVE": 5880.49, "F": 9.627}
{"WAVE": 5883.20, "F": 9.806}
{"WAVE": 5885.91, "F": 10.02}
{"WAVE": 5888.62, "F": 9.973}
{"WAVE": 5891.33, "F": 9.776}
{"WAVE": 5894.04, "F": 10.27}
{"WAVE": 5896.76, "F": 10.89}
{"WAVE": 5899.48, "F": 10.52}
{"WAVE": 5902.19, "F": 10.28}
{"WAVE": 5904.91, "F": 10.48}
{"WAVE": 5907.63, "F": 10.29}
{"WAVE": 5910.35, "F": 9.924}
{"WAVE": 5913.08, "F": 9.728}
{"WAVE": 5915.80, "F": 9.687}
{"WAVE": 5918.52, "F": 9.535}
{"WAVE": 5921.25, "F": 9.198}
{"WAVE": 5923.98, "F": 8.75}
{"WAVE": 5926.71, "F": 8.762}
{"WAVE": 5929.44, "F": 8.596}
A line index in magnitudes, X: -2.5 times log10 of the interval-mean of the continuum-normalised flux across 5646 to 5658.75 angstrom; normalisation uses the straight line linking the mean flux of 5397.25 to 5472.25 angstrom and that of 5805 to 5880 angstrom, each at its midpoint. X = 0.27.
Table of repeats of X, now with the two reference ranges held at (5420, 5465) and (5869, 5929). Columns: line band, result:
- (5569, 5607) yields 0.333 mag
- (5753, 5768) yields 0.394 mag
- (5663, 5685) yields 0.451 mag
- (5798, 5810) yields 0.470 mag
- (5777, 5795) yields 0.445 mag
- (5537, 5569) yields 0.208 mag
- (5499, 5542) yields 0.115 mag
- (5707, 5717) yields 0.445 mag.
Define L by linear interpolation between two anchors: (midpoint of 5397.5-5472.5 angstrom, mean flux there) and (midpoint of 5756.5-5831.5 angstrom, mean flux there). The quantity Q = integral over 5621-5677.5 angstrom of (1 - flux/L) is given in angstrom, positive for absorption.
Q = 9.9 angstrom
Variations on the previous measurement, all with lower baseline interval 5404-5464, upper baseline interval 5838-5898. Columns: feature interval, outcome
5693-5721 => 8.4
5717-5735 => 4.6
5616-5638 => 7.3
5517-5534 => 1.1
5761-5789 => 7.0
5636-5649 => 4.7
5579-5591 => 2.6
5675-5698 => 6.9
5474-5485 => 0.5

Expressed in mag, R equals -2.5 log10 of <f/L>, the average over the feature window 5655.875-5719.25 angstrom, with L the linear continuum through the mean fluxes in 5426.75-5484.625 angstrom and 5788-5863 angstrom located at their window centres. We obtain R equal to 0.18 mag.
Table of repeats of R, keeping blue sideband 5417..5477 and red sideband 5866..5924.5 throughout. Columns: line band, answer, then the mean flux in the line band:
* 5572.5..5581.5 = 0.258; 5.34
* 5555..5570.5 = 0.250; 5.28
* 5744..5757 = 0.448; 5.52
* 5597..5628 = 0.419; 4.82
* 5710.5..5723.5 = 0.450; 5.31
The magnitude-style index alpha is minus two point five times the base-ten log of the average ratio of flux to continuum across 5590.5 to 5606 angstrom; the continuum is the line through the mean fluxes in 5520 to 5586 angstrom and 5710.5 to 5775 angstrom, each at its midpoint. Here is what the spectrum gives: 0.12 mag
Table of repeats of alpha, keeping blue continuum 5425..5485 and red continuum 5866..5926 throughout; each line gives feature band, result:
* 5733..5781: 0.42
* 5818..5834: 0.47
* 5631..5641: 0.49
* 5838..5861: 0.35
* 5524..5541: 0.13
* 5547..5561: 0.19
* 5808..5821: 0.48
